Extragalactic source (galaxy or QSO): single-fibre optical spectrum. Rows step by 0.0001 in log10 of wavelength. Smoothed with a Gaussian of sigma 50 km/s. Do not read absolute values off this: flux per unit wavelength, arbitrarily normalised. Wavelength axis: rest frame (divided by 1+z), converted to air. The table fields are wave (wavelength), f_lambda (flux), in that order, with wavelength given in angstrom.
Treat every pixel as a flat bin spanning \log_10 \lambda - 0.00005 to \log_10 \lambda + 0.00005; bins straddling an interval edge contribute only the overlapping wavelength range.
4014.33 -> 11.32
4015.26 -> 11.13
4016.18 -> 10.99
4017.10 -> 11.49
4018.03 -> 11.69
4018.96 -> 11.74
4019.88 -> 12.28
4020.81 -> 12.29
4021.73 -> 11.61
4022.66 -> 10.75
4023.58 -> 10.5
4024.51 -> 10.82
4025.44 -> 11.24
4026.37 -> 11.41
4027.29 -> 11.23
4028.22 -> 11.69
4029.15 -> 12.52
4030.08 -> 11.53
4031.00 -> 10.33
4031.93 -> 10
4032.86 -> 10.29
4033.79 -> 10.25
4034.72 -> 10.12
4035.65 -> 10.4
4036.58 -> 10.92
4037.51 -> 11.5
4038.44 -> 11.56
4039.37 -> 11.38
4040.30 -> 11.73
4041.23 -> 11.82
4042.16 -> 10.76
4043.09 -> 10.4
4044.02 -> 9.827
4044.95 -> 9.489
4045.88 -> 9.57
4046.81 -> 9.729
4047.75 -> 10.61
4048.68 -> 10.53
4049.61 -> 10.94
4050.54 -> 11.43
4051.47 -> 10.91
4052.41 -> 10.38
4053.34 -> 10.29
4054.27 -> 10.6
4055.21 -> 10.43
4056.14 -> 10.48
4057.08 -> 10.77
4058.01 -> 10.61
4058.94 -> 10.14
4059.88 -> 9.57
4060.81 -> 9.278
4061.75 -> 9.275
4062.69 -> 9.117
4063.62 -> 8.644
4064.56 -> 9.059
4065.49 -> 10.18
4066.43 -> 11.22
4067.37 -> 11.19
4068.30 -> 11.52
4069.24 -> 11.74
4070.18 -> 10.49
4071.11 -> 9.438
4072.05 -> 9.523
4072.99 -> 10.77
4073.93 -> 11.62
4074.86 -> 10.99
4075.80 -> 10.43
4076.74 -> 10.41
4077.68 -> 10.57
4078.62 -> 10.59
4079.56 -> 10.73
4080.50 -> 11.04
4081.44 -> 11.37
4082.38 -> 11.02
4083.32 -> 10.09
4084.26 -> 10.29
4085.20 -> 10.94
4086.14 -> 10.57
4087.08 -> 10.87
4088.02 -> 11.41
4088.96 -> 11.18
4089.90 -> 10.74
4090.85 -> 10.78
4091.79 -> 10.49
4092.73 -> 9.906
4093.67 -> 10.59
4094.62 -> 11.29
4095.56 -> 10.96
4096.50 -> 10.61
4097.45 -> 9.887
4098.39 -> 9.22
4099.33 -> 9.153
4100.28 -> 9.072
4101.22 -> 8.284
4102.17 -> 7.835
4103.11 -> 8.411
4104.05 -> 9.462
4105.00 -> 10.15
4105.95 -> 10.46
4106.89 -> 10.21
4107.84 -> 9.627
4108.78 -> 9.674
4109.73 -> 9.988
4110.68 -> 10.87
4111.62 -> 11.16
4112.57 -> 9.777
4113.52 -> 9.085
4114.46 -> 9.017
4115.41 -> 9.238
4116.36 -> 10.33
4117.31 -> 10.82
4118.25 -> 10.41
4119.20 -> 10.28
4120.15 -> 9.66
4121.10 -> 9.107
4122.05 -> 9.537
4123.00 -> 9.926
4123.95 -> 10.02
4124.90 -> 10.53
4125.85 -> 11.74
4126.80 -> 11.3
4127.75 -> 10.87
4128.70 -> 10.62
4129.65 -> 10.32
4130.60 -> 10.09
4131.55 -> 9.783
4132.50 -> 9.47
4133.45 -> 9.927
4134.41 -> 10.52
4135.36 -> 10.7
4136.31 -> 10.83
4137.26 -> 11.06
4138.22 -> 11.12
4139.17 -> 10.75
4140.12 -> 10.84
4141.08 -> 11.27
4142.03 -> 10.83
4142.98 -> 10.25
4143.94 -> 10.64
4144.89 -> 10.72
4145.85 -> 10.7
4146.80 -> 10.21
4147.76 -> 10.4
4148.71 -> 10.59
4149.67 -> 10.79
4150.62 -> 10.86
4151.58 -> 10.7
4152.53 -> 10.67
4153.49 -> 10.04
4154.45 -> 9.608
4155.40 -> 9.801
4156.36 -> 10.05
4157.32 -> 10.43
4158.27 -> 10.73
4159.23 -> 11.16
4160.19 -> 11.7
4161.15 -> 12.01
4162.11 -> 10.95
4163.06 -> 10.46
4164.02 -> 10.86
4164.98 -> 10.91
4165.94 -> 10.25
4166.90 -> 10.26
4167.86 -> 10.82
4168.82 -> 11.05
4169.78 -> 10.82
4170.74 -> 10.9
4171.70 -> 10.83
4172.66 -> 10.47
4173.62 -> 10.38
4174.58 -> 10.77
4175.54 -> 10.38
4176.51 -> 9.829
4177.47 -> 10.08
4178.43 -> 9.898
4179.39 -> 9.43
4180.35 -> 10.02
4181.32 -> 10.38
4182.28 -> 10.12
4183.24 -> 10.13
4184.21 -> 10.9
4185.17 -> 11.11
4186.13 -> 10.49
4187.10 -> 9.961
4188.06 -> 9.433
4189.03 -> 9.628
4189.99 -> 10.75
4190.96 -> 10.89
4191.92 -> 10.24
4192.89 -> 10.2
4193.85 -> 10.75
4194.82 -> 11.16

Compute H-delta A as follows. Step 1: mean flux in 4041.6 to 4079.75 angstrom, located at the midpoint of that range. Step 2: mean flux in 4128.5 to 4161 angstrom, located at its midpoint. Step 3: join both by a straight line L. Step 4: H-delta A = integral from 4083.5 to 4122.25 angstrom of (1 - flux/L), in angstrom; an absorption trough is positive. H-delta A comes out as 1.5 angstrom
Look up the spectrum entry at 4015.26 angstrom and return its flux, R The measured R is 11.13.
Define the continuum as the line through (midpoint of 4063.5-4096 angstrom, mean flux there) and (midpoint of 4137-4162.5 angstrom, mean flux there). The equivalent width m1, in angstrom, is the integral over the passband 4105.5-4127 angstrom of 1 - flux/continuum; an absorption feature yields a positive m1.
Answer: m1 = 1.16 angstrom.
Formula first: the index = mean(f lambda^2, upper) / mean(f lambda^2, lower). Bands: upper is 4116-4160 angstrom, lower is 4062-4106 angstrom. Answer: 1.04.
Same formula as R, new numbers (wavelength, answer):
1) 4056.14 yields 10.48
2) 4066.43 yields 11.22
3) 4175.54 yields 10.38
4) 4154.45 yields 9.608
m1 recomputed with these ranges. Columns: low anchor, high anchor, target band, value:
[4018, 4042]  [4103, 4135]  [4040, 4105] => 2.1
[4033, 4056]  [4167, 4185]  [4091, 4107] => 1.2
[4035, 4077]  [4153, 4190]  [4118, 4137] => 0.3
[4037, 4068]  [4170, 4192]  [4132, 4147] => -0.4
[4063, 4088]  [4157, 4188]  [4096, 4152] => 2.2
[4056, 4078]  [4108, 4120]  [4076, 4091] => -0.9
